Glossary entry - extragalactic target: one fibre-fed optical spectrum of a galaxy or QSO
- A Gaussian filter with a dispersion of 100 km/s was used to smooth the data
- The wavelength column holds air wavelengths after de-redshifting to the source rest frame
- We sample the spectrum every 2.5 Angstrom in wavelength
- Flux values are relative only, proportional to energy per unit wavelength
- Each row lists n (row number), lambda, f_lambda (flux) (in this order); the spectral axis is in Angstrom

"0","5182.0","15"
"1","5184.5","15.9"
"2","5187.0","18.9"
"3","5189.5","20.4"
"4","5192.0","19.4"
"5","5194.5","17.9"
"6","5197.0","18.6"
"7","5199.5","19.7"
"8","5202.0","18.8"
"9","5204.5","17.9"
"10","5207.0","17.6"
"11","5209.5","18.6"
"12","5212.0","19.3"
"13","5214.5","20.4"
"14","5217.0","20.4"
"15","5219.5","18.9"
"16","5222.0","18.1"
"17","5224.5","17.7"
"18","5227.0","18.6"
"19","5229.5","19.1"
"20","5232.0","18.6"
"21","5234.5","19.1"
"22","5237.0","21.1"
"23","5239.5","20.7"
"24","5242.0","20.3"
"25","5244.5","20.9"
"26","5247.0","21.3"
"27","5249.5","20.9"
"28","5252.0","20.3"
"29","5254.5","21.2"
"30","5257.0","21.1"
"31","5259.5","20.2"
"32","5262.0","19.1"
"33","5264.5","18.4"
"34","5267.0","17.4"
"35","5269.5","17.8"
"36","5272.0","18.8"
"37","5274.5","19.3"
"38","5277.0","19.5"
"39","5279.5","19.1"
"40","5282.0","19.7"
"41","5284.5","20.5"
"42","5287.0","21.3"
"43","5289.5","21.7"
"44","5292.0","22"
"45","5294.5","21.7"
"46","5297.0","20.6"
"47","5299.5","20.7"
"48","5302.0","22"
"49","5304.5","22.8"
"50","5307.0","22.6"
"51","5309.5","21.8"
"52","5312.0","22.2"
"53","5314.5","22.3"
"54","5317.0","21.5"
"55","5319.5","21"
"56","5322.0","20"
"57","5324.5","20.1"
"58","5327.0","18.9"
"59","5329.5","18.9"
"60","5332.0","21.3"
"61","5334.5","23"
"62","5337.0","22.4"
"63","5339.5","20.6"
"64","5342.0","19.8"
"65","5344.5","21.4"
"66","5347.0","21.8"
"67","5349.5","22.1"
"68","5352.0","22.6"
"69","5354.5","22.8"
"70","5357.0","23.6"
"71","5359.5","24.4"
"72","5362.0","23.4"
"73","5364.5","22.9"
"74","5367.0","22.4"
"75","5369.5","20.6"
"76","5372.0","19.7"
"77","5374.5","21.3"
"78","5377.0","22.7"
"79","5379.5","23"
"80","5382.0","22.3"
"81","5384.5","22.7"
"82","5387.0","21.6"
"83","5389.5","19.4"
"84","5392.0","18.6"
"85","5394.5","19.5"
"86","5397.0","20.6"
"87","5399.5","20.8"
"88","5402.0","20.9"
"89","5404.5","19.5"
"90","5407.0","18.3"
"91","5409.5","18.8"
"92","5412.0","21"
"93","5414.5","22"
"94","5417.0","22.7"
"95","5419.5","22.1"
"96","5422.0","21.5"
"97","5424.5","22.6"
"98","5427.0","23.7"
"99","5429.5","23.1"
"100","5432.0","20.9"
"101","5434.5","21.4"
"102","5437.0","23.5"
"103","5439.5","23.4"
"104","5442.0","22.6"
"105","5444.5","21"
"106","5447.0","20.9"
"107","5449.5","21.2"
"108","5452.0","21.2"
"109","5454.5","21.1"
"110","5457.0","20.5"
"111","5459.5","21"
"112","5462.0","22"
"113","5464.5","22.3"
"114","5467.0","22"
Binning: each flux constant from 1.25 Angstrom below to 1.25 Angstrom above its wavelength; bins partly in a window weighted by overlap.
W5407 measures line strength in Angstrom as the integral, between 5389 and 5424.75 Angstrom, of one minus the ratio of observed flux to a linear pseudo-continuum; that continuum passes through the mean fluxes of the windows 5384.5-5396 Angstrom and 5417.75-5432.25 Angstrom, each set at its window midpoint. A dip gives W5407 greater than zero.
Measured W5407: 1.19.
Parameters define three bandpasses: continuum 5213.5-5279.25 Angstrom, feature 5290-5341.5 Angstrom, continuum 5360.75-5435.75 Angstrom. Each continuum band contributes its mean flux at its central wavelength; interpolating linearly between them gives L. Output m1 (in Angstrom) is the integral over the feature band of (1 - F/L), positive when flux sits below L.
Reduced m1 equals -2.4 Angstrom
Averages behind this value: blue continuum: 19.6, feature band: 21.3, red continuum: 21.3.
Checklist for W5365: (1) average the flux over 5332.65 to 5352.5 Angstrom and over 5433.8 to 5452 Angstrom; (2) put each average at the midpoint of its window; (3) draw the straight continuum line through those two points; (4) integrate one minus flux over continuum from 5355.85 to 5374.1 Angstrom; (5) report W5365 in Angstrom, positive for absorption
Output -0.5 Angstrom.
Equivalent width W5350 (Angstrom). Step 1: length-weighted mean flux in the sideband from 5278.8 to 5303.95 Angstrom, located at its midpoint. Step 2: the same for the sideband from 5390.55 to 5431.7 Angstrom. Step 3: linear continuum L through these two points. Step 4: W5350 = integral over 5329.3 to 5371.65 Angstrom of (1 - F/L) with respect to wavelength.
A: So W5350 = -2.1 Angstrom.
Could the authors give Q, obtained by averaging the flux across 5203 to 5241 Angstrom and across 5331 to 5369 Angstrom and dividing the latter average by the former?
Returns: 1.17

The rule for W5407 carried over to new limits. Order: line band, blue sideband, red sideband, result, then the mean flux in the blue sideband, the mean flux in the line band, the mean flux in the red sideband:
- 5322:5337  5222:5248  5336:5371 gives 0.77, 19.6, 20.6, 22.2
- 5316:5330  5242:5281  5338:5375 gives 0.71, 19.7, 20.1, 22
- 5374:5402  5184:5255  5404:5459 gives -0.07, 19.3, 21.1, 21.5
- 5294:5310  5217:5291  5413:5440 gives -1.01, 19.7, 21.7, 22.4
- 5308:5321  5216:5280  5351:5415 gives -0.84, 19.5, 21.7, 21.3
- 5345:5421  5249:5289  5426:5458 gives -1.27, 19.7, 21.5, 21.9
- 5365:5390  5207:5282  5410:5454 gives -0.50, 19.5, 21.7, 22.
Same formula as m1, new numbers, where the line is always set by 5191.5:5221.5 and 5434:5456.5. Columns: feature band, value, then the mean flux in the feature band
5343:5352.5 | -0.6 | 21.9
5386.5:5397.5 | 0.7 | 19.8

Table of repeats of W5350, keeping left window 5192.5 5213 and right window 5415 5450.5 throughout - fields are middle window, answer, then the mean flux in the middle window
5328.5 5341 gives -0.4 Angstrom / 21.3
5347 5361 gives -1.4 Angstrom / 23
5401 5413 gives 1.2 Angstrom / 19.6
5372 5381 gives -0.3 Angstrom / 22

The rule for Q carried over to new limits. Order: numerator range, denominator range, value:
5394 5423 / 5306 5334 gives 0.98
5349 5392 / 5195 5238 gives 1.17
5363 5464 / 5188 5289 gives 1.10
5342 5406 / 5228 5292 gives 1.08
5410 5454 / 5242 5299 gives 1.09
